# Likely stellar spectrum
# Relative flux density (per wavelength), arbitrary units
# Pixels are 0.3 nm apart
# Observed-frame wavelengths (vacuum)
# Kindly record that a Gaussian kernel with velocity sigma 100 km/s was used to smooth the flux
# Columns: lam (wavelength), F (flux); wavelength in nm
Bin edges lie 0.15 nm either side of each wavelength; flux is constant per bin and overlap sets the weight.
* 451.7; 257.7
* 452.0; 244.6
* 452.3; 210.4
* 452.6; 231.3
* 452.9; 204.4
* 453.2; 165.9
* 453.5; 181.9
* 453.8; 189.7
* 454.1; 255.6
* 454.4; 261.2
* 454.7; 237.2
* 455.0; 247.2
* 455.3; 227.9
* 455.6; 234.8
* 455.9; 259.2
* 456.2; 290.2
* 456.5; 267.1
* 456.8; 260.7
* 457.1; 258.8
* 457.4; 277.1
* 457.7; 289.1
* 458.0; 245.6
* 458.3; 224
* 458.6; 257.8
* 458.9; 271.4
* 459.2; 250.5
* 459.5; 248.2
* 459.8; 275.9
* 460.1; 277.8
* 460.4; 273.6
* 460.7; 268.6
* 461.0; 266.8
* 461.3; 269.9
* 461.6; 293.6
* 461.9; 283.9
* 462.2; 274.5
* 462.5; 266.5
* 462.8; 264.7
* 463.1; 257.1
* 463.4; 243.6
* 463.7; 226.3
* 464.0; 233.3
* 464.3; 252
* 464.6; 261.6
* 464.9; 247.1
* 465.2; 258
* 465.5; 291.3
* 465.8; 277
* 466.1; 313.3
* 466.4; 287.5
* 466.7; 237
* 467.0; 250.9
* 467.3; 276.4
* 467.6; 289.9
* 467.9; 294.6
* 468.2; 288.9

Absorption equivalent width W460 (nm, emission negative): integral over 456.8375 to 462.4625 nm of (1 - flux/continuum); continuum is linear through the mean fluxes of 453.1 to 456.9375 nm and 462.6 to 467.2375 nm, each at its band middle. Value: -0.42 nm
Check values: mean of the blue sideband 238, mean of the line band 267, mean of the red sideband 260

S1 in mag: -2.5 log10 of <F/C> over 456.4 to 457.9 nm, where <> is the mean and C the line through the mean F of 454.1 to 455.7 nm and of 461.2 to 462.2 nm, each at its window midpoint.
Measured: -0.06 mag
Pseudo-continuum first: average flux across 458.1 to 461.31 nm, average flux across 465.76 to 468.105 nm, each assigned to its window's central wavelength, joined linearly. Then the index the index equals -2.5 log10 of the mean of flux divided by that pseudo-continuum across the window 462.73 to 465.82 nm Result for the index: 0.07 mag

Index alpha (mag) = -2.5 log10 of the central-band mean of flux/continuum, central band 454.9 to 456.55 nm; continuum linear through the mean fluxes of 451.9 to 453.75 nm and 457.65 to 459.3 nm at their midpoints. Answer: -0.11 mag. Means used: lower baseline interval 204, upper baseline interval 255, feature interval 254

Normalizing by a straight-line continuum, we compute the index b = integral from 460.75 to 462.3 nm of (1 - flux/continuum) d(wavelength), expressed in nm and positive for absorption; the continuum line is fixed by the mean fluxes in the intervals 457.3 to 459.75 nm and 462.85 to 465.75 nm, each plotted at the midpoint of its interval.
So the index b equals -0.130 nm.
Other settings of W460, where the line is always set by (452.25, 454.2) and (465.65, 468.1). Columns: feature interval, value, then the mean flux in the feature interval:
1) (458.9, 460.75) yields -0.200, 266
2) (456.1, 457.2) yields -0.227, 269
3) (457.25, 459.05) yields -0.234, 261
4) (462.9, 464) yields 0.075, 242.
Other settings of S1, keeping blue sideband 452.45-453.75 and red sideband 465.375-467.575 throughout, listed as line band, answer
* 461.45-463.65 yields -0.061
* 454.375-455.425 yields -0.172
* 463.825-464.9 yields 0.067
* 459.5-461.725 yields -0.135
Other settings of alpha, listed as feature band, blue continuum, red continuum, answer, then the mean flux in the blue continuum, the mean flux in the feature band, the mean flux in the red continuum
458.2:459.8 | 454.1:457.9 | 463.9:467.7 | 0.033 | 259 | 254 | 267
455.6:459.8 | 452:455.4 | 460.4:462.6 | -0.056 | 220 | 261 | 275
